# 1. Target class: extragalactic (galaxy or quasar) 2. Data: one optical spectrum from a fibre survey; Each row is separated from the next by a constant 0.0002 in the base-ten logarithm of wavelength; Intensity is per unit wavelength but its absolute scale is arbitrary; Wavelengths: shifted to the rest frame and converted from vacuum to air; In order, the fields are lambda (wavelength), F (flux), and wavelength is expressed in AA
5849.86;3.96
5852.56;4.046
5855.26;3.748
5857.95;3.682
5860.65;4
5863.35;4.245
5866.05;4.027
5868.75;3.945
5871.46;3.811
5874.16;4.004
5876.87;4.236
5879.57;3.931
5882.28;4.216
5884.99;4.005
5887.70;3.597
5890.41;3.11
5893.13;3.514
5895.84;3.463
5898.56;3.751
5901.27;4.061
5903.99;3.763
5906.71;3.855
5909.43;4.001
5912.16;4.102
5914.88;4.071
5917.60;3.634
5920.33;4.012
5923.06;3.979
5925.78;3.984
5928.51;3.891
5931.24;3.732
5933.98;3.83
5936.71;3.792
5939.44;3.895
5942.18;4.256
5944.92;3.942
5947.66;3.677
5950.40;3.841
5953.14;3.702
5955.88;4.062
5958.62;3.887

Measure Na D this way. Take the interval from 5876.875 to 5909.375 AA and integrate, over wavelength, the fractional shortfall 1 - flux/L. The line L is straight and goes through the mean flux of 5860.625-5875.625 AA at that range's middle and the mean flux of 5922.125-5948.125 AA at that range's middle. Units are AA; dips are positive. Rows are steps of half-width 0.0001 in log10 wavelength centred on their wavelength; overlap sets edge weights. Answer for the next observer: 1.5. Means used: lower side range 4.01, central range 3.78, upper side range 3.9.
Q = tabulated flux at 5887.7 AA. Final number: 3.597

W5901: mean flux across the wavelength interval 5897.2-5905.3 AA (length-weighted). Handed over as 3.86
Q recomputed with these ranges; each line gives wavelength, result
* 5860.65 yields 4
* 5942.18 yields 4.256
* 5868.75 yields 3.945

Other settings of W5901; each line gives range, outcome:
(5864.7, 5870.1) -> 3.99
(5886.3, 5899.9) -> 3.49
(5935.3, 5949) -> 3.91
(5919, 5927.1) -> 3.99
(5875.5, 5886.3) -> 4.1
